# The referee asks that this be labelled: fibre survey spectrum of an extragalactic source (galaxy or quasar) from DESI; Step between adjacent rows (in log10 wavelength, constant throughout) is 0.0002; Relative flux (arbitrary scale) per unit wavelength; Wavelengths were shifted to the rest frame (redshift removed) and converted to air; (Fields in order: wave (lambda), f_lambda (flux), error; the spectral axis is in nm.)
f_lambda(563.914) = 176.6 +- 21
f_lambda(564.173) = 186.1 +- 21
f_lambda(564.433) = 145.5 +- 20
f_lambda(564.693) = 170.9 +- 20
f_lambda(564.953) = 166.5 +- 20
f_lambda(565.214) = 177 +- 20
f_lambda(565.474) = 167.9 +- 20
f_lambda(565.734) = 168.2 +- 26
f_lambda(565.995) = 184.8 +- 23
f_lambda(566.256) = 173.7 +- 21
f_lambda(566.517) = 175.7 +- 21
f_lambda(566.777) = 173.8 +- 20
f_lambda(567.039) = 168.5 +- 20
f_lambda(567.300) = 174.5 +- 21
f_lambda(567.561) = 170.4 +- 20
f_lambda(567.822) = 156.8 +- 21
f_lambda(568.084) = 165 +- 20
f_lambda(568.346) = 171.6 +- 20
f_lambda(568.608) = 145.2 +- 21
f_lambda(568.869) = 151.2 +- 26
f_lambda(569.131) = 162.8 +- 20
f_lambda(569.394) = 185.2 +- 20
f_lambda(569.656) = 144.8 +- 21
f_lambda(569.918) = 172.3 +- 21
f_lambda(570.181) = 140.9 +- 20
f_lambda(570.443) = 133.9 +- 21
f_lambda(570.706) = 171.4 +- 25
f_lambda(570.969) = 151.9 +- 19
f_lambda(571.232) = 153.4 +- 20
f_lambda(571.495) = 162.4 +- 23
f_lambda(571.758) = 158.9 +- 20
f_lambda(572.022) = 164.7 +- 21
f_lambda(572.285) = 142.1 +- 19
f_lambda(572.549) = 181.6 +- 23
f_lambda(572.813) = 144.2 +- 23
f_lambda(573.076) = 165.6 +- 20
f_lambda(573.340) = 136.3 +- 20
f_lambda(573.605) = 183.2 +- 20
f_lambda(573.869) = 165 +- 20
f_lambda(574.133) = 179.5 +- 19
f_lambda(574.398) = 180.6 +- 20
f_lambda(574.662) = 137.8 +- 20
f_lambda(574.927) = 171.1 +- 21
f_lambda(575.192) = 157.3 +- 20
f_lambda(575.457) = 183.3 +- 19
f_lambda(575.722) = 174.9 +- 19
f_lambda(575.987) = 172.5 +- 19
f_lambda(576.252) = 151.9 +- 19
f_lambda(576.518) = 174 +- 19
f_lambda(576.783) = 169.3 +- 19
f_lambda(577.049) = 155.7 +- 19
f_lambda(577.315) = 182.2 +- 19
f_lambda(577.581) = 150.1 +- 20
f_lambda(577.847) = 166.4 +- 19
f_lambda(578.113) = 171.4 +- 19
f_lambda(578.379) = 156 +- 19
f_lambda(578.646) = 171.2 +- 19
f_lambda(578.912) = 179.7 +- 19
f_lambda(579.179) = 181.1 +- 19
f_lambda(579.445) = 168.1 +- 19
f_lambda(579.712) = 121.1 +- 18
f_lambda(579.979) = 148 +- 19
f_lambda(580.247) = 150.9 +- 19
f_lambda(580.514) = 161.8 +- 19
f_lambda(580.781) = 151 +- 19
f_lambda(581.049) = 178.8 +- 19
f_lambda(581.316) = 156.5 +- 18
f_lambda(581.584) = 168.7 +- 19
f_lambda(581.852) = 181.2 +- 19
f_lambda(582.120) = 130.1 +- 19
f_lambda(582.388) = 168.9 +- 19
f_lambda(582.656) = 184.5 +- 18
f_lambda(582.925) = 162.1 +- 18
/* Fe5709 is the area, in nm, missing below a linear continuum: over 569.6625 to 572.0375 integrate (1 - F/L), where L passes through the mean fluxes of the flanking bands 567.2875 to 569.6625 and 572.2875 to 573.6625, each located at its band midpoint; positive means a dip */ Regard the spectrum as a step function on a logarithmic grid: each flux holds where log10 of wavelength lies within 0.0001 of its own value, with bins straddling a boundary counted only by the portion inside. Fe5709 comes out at 0.079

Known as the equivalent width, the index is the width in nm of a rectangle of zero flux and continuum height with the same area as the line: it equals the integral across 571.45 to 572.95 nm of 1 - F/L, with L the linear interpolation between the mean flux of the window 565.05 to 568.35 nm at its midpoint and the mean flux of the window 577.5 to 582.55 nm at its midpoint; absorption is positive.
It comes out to 0.075 nm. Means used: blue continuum 171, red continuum 161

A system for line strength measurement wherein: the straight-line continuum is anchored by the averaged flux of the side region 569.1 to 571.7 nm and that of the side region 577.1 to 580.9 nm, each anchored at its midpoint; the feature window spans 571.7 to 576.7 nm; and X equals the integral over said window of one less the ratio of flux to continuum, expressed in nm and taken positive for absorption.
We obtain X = -0.166 nm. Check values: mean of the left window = 158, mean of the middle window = 165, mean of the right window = 161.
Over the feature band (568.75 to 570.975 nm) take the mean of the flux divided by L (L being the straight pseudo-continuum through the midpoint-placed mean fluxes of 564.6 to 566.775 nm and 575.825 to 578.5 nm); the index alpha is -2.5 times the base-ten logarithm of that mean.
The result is 0.08 mag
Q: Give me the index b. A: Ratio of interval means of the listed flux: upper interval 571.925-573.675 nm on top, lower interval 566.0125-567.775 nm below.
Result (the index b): 0.9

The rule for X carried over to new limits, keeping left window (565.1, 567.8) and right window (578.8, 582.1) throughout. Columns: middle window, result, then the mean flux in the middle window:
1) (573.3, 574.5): -0.033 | 171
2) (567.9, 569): 0.083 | 158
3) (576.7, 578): -0.008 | 165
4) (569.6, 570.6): 0.123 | 149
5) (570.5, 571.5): 0.068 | 157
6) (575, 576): -0.041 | 172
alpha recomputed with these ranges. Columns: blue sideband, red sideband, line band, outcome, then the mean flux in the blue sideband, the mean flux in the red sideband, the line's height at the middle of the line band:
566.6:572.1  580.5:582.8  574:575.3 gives -0.02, 161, 165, 163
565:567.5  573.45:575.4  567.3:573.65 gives 0.08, 173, 168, 171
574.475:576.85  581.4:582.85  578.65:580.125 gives 0.04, 166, 166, 166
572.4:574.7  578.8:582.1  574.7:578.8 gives -0.02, 165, 161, 163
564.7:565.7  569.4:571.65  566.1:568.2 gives -0.03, 170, 156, 165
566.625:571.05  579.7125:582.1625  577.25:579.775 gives -0.05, 161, 158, 158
